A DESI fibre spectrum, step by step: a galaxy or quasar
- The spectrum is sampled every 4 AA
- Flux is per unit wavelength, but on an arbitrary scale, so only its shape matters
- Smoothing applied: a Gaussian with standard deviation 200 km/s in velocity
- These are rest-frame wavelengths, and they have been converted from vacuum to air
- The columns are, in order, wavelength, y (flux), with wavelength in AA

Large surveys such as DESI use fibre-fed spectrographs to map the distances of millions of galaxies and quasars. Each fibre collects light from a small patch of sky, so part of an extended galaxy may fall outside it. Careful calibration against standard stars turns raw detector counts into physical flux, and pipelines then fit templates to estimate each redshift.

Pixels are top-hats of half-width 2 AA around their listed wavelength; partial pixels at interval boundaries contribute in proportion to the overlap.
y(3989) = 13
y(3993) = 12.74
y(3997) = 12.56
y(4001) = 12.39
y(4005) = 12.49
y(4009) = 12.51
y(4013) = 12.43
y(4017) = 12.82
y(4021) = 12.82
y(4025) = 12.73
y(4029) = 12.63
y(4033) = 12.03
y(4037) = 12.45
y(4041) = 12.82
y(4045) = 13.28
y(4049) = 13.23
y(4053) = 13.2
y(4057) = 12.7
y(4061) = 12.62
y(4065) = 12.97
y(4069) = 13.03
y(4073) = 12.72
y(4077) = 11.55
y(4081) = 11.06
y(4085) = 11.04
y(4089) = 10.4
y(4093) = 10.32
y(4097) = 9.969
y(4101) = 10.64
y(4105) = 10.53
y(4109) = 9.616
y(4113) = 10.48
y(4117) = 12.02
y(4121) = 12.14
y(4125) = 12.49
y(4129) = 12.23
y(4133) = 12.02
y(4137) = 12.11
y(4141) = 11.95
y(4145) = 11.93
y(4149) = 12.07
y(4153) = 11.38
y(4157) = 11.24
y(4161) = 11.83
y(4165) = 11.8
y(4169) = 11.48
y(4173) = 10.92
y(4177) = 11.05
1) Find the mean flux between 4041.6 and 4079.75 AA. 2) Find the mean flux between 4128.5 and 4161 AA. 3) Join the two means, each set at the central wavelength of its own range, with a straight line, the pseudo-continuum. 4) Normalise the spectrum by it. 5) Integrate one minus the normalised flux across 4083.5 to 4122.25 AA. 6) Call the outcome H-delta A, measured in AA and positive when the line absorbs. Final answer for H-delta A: 5.1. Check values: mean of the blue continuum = 12.8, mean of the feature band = 10.7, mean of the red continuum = 11.8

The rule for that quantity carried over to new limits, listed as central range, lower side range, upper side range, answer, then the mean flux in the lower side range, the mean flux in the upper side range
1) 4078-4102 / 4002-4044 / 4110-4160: 3.0 AA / 12.6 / 11.8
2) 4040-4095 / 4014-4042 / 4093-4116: -3.6 AA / 12.6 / 10.3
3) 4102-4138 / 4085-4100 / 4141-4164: -1.6 AA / 10.4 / 11.7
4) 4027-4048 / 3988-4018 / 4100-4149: -0.6 AA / 12.6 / 11.6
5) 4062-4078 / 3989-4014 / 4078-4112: -2.3 AA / 12.6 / 10.5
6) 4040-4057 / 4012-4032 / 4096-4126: -1.3 AA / 12.7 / 11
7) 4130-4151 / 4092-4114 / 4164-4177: -2.3 AA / 10.2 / 11.3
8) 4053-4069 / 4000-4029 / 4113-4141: -0.6 AA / 12.6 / 12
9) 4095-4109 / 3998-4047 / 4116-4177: 2.1 AA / 12.6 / 11.8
